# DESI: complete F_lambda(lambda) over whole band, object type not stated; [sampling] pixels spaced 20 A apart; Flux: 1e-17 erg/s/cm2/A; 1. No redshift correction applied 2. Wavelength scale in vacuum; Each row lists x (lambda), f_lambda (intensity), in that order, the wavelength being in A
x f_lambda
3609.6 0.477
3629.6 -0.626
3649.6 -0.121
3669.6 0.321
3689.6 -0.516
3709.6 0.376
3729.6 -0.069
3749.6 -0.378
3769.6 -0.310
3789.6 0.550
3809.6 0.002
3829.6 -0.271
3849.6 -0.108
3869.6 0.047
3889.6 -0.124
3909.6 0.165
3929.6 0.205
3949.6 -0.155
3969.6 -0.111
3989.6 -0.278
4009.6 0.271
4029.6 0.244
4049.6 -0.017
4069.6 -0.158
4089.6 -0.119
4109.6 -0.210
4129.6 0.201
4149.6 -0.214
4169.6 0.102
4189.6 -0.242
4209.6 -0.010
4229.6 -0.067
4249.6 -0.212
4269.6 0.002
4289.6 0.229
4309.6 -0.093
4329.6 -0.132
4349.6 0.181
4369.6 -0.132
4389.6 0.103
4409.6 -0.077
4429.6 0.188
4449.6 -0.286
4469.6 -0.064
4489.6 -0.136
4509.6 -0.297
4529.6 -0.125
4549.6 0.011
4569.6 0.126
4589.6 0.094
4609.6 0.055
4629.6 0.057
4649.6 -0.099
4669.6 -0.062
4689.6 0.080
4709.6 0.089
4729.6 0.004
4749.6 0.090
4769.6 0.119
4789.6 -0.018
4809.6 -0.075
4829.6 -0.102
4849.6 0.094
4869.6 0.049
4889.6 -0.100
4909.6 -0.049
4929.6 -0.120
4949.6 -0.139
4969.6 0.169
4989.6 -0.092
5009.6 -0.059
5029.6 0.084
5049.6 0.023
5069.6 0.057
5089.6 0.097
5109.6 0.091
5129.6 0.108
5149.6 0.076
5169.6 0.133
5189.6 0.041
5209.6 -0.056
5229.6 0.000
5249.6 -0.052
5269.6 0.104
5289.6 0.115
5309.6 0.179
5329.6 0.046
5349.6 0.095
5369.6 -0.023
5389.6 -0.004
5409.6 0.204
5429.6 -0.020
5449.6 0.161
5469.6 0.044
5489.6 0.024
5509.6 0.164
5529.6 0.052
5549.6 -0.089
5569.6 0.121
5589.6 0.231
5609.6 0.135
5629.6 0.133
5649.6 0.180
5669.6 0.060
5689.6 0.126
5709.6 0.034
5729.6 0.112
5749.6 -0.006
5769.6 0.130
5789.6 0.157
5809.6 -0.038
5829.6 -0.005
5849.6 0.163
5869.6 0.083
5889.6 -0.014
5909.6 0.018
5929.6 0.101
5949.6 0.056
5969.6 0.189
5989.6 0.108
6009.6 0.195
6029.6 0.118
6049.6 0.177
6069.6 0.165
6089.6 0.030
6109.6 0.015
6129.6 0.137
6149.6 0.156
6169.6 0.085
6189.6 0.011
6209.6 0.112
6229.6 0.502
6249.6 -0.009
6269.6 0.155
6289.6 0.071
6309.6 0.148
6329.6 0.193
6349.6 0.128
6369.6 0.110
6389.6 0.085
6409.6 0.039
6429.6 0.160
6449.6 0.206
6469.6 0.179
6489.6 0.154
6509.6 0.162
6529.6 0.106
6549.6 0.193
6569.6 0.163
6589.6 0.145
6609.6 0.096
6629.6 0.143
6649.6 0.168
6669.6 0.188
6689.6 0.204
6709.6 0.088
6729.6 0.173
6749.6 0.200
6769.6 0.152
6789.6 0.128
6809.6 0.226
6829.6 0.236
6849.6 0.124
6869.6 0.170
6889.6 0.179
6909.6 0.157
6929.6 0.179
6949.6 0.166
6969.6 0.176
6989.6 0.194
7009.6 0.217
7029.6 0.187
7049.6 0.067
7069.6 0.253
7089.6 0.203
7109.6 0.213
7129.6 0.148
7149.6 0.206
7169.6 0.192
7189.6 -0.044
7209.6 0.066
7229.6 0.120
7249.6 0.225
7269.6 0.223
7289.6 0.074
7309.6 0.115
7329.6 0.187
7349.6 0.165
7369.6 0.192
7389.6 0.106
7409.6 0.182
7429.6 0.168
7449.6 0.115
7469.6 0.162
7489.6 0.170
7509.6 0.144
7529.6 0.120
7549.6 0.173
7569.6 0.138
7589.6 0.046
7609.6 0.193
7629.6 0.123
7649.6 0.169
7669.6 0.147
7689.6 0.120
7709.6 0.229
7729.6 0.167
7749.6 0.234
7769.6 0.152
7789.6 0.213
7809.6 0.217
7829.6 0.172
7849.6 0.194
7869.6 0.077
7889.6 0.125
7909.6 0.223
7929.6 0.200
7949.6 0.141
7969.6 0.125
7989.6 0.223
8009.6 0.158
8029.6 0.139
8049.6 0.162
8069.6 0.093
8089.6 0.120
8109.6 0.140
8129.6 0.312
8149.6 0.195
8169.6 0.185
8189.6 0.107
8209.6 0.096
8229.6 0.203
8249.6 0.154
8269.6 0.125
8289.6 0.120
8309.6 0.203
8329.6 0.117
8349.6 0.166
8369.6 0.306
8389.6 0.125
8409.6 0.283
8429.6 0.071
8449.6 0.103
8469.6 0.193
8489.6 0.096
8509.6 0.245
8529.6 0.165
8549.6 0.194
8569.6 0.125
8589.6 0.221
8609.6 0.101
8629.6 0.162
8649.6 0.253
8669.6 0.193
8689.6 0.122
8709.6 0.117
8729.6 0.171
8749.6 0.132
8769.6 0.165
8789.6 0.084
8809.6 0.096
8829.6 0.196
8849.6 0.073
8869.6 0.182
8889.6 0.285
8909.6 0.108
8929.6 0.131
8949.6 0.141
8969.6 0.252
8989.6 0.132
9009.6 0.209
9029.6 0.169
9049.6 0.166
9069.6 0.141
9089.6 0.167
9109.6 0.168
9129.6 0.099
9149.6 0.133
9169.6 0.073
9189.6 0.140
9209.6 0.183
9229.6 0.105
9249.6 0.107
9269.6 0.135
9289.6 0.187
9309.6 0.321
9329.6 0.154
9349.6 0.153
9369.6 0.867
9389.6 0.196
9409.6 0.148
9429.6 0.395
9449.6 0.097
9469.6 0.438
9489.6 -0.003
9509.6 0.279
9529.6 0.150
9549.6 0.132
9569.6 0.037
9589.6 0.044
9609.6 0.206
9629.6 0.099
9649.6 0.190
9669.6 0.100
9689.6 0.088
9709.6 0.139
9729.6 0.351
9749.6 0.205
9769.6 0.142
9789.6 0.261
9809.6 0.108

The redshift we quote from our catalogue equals 0.67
